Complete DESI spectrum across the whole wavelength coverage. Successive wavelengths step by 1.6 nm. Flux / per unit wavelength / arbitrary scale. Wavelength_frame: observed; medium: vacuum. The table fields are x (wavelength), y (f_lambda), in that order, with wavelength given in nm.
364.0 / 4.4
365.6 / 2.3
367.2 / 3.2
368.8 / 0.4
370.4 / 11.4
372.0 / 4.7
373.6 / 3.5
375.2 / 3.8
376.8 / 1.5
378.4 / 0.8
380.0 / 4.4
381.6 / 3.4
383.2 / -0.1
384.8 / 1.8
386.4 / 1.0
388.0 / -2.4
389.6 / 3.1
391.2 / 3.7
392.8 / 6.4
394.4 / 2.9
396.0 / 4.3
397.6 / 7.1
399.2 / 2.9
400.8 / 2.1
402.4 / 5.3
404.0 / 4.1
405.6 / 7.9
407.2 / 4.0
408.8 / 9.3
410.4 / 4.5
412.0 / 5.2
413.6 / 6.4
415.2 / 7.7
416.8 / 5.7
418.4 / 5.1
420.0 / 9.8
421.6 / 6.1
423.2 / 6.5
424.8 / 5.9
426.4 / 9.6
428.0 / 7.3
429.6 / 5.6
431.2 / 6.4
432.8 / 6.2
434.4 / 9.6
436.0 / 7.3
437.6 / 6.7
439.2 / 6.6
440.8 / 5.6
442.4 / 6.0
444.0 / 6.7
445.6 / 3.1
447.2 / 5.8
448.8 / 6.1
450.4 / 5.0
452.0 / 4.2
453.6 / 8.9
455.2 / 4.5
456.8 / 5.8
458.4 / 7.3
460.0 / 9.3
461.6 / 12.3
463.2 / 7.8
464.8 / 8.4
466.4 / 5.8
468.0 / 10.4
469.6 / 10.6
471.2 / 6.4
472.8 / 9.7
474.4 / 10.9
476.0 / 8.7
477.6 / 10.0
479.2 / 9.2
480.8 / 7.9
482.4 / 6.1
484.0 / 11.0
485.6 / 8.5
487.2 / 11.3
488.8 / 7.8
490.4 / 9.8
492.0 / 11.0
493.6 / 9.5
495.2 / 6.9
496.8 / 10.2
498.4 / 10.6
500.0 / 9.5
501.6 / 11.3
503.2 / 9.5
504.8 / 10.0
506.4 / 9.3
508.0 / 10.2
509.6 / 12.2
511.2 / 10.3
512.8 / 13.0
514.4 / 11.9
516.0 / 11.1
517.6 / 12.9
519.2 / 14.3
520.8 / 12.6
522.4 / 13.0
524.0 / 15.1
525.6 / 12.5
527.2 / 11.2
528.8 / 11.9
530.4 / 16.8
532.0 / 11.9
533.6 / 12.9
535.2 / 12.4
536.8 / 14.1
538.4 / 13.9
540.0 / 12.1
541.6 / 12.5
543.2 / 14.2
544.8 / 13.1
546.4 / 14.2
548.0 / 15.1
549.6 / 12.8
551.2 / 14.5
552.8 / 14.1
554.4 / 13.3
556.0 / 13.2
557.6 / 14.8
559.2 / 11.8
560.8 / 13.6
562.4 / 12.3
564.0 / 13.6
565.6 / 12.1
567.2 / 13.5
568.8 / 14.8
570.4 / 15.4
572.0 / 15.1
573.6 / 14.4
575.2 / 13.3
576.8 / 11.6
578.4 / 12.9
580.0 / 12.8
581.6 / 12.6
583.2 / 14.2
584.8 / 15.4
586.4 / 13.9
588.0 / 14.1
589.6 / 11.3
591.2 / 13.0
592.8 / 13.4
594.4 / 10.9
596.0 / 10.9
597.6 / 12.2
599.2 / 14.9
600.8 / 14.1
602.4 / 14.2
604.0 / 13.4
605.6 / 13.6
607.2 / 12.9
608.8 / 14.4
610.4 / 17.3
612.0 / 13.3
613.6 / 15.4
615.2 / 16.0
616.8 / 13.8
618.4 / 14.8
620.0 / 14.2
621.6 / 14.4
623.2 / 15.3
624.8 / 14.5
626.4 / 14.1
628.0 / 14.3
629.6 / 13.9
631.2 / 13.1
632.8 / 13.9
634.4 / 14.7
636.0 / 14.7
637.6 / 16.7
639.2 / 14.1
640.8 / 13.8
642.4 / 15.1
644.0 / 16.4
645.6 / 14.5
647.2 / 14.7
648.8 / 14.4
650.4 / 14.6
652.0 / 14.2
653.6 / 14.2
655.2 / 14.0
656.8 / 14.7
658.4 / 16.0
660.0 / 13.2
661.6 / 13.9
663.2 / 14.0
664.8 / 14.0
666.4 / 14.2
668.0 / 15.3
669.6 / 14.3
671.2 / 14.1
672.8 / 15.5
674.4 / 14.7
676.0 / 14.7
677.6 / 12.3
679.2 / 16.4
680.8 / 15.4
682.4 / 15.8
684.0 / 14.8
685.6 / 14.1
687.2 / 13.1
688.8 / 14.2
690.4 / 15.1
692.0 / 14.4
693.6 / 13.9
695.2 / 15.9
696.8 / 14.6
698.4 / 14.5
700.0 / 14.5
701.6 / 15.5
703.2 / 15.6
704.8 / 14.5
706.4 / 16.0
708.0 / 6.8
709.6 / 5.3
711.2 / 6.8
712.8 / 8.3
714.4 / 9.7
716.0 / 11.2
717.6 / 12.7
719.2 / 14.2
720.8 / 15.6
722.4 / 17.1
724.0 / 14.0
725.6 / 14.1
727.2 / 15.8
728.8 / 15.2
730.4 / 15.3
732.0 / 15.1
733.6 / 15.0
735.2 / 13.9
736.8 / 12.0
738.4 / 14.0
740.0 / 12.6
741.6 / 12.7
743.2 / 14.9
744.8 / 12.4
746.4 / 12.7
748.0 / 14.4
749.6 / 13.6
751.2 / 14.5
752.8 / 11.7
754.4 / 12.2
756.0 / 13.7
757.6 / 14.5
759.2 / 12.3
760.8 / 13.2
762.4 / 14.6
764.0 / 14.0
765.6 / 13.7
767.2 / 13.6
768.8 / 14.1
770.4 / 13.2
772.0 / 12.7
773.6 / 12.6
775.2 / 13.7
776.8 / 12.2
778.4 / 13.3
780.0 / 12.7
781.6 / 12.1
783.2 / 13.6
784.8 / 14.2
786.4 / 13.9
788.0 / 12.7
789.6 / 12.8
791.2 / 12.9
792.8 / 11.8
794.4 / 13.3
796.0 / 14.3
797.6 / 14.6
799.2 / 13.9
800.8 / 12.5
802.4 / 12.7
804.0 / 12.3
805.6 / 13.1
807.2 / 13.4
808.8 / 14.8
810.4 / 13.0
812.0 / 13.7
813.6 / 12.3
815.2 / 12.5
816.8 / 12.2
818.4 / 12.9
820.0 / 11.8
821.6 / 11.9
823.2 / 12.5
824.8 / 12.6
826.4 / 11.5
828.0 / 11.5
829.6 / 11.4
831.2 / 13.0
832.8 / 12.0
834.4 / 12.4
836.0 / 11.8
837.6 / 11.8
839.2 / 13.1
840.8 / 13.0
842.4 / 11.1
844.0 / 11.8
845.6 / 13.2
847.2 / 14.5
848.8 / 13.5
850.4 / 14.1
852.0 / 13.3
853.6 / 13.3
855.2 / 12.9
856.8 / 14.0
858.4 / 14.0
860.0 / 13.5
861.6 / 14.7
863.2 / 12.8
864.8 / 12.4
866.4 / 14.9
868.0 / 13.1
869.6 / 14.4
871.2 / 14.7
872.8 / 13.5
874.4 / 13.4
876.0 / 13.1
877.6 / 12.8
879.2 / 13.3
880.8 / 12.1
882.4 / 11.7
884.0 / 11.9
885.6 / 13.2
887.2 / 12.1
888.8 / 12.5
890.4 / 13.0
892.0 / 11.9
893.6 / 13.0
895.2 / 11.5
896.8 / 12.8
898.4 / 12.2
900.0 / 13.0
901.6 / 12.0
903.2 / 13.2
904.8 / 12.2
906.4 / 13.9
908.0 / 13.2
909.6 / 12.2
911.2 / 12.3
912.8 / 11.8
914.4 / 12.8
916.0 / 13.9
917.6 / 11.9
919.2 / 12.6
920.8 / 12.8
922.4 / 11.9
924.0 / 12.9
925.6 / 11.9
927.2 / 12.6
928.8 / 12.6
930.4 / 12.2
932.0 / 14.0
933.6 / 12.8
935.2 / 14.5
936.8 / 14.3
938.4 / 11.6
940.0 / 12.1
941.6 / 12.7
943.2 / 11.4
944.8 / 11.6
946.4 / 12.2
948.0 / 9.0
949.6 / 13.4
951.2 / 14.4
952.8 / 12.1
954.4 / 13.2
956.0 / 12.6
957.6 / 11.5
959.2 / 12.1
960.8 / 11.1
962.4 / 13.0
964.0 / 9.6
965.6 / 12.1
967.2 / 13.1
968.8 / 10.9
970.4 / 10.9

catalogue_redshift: 0.15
